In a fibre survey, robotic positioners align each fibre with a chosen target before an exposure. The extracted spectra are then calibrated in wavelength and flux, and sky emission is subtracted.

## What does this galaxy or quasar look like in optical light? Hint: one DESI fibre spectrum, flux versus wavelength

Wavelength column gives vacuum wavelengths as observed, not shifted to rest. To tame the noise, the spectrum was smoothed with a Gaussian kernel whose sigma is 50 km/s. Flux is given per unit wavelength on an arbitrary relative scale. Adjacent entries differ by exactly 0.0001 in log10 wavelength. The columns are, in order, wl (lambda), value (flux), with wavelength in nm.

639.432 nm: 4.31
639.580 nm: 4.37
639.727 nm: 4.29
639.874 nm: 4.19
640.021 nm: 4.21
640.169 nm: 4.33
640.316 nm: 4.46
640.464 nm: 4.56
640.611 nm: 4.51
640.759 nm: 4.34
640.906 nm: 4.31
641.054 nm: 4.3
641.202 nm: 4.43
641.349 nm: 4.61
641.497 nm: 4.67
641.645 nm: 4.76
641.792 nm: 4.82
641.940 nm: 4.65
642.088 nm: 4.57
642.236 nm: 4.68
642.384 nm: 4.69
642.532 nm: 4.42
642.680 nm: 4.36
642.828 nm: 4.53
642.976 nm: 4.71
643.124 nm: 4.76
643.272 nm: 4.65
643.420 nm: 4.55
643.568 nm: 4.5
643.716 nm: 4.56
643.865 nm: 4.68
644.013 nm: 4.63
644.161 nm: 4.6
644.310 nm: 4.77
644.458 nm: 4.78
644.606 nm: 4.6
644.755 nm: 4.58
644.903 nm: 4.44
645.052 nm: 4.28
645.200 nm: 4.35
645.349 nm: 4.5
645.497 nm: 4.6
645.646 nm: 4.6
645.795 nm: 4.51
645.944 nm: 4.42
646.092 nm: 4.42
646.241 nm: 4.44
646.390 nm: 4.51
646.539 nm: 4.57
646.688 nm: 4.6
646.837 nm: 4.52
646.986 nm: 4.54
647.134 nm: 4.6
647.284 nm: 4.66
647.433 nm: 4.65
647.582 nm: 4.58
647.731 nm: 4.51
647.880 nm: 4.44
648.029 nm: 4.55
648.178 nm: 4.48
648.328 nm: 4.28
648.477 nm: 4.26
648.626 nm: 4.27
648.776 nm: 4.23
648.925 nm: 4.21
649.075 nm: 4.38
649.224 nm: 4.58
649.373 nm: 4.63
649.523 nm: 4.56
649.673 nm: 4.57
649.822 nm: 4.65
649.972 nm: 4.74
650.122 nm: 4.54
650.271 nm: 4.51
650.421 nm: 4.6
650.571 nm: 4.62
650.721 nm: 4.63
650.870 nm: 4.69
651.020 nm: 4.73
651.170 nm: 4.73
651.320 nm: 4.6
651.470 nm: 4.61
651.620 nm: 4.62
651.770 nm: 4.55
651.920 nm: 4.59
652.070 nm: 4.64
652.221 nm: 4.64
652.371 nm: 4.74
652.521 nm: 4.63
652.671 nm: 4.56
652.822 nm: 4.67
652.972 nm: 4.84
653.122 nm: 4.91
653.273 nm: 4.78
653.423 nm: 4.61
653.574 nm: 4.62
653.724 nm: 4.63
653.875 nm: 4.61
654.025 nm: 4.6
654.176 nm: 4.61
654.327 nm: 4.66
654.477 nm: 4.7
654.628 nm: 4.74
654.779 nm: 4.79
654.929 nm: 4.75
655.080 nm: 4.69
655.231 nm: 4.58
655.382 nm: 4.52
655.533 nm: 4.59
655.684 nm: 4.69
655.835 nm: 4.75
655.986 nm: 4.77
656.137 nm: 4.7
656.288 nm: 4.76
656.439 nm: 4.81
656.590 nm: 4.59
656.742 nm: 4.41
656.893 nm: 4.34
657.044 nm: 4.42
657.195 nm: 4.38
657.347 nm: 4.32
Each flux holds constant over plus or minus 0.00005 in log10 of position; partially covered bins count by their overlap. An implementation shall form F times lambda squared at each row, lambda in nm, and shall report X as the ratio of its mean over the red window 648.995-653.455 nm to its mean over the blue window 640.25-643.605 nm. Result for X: 1.05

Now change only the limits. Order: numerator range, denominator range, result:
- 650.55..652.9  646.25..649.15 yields 1.05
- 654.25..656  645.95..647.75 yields 1.06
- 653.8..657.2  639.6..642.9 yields 1.08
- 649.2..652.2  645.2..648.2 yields 1.03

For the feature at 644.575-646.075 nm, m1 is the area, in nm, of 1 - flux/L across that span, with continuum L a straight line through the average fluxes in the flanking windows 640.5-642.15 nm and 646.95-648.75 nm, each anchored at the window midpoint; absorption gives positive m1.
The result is 0.01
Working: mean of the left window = 4.54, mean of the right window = 4.48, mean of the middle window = 4.48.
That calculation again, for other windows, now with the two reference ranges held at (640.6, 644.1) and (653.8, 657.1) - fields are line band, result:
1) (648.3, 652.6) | 0.06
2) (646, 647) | 0.02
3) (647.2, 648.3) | 0.01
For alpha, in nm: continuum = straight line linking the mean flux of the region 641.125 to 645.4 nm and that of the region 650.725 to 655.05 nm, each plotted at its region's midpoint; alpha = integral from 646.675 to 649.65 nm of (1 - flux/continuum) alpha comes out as 0.10 nm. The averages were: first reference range 4.59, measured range 4.48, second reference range 4.67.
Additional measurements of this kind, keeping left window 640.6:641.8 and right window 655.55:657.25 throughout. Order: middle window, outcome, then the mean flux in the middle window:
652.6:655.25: -0.06 nm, 4.69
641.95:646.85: -0.03 nm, 4.56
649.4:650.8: -0.01 nm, 4.6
